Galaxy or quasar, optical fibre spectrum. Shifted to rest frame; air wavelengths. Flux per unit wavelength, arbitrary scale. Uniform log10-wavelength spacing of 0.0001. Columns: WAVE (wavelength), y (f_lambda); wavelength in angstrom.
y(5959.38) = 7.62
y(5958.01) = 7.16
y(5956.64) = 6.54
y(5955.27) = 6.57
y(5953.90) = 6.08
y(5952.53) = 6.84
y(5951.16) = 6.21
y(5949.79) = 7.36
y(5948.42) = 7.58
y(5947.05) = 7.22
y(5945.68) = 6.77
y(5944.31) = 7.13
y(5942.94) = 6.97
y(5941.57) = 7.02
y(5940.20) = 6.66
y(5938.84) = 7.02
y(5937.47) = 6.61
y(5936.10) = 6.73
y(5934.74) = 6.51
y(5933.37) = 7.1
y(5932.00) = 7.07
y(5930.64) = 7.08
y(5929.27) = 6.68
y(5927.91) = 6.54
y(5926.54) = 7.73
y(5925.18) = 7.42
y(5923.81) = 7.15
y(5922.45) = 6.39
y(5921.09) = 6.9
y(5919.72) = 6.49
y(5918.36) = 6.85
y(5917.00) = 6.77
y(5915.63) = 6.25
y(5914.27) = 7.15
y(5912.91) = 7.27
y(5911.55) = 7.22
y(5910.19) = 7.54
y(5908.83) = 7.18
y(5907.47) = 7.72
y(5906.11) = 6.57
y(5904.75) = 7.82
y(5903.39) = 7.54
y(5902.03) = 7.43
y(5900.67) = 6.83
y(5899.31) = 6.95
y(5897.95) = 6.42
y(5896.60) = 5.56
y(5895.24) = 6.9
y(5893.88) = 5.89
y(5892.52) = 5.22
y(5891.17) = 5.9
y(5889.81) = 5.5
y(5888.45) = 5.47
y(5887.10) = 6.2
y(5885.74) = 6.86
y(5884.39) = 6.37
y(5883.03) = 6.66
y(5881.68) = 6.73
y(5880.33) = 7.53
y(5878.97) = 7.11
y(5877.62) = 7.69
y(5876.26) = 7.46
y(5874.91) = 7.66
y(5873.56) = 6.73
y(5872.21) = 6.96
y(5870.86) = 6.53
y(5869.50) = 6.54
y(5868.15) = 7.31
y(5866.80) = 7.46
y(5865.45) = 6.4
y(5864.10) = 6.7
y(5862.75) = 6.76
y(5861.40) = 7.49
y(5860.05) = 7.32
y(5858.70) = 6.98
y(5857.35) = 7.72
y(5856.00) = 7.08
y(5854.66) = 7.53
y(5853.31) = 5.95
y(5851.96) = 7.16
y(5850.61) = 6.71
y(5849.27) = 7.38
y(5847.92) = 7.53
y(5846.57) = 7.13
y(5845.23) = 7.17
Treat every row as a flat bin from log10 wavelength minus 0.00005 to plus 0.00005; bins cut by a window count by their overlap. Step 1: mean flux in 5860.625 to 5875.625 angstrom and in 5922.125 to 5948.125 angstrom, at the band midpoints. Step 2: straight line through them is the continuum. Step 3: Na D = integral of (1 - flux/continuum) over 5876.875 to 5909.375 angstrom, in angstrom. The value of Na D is 1.4 angstrom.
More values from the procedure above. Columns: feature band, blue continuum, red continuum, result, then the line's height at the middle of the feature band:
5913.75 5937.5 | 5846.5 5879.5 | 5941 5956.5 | 0.2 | 6.93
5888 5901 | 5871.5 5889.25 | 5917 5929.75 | 1.6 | 6.88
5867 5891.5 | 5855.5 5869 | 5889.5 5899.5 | -0.8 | 6.54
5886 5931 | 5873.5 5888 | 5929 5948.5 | 1.4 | 6.96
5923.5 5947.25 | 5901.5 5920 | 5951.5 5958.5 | -0.4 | 6.84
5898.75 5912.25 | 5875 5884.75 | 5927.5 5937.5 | -0.6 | 6.98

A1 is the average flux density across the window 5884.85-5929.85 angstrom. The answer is 6.74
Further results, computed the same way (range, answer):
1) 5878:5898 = 6.31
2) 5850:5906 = 6.8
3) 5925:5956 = 6.9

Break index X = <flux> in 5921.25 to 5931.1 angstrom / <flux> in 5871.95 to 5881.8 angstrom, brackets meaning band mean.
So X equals 0.96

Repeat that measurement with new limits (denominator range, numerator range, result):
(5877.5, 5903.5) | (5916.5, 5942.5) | 1.06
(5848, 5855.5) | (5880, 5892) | 0.90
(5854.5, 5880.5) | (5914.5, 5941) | 0.96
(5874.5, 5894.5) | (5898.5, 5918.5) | 1.09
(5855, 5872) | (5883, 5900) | 0.87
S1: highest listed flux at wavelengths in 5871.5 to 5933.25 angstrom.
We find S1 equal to 7.82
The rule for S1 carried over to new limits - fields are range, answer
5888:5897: 6.9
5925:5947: 7.73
